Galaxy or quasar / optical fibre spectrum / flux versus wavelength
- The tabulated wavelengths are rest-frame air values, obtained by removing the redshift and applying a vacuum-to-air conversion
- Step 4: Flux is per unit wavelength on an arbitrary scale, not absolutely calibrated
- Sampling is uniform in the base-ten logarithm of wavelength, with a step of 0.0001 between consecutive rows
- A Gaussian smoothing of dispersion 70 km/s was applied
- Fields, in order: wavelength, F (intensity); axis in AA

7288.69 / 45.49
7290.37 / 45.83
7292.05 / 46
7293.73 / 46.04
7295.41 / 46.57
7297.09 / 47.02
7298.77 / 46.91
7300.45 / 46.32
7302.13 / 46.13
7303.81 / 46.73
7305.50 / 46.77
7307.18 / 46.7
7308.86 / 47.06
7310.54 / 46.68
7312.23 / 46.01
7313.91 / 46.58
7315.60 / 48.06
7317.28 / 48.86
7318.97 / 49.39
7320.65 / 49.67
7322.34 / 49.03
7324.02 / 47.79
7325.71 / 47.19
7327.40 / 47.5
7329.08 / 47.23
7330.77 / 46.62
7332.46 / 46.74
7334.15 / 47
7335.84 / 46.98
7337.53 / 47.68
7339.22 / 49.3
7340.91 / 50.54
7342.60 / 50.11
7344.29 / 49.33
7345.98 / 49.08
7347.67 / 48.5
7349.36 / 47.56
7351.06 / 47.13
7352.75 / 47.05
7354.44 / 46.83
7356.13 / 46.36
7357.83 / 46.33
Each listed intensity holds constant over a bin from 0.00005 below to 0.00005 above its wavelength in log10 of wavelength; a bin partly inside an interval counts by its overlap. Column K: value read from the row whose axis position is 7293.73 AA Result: 46.04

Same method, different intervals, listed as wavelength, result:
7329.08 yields 47.23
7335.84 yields 46.98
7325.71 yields 47.19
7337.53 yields 47.68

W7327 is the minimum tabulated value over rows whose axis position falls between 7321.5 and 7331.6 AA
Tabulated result 46.62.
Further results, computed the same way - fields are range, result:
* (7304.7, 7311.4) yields 46.68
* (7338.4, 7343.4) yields 49.3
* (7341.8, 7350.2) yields 47.56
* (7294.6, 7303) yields 46.13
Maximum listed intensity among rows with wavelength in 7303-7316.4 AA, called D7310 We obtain 48.06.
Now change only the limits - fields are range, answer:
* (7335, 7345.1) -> 50.54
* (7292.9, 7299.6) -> 47.02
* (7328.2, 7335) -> 47.23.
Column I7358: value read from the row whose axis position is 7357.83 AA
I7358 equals 46.33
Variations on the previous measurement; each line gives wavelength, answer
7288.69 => 45.49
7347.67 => 48.5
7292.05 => 46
